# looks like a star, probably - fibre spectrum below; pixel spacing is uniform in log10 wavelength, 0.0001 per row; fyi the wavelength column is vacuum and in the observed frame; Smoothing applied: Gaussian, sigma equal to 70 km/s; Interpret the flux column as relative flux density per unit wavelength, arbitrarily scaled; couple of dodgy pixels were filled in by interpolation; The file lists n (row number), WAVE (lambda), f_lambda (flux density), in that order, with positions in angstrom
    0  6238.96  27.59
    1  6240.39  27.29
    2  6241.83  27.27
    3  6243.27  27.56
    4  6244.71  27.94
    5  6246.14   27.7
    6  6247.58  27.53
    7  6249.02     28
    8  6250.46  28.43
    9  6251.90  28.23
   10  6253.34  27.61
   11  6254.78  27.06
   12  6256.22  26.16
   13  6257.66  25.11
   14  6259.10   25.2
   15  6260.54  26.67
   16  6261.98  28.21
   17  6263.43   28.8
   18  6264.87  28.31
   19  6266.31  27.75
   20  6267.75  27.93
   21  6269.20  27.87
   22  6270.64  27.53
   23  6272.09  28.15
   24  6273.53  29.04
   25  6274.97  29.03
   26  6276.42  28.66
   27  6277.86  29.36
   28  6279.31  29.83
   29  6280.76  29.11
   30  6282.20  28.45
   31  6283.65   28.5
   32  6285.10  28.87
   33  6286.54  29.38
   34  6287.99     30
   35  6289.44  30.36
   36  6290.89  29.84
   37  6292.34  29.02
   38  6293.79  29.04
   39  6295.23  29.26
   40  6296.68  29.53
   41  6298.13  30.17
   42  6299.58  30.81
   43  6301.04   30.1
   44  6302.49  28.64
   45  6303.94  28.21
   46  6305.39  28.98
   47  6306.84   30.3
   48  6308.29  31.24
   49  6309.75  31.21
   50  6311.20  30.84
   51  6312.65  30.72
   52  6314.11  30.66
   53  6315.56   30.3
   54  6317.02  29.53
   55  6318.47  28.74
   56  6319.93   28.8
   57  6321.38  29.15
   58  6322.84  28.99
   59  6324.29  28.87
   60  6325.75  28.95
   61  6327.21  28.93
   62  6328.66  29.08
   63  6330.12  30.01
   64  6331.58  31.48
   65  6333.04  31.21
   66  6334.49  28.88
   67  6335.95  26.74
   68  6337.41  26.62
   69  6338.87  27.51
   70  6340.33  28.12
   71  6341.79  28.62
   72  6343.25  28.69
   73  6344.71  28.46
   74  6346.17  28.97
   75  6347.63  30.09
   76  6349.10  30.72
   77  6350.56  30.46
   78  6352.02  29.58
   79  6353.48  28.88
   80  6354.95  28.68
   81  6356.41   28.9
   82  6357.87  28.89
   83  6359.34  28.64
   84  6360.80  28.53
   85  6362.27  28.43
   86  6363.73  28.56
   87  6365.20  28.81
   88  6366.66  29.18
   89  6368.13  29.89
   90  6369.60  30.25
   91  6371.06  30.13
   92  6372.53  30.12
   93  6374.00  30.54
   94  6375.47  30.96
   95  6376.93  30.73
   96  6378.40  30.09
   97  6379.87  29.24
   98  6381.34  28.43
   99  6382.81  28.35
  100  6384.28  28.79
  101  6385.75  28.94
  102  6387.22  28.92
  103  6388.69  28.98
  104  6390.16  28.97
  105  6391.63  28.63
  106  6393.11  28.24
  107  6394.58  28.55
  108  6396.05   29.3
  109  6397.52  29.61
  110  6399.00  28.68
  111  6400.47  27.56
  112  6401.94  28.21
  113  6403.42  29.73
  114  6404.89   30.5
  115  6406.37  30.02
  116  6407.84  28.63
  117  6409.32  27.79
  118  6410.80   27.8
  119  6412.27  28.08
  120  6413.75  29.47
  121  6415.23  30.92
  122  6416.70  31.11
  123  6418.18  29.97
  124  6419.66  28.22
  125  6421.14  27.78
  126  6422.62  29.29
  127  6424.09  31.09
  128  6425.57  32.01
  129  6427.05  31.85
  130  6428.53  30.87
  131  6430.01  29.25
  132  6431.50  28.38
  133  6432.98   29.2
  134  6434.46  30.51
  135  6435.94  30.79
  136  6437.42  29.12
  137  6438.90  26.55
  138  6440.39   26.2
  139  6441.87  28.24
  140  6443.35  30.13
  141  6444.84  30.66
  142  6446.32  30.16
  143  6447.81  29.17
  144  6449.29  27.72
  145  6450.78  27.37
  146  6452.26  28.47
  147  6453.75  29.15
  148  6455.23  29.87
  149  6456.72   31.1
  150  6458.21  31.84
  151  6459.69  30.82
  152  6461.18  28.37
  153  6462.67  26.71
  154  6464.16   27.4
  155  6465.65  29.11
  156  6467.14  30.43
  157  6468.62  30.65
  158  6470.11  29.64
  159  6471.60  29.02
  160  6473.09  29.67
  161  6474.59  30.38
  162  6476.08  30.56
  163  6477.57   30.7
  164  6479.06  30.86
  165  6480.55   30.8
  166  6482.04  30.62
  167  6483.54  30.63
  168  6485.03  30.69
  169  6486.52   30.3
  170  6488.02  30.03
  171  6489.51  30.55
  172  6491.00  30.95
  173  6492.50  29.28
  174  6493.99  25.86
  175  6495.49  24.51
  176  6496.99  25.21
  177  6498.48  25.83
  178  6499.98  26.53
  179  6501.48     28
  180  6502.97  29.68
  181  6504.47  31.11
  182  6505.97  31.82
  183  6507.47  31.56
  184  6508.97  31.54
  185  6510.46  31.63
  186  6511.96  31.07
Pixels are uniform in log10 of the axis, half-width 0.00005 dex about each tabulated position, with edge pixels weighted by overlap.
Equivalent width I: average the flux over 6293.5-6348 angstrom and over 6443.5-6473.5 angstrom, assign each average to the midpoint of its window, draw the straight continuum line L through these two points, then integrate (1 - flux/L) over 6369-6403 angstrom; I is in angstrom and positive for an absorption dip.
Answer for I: 0.2 angstrom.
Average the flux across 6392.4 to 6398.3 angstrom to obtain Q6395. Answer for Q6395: 28.9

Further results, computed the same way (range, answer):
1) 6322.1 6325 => 28.9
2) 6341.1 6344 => 28.7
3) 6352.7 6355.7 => 28.8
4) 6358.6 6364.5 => 28.5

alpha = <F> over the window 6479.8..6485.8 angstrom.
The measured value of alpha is 30.7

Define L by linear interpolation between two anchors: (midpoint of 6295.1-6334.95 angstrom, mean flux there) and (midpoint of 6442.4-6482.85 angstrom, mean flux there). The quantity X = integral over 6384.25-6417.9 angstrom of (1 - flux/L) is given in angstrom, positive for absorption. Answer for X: 0.8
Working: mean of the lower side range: 29.8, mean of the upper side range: 29.7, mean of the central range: 29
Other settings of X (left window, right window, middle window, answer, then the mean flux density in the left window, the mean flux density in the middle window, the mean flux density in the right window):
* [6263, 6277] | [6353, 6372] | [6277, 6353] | -2.0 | 28.3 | 29.4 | 29.1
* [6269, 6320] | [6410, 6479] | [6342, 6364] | 0.3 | 29.5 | 29.1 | 29.5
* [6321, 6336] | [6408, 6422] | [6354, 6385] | -0.1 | 29.4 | 29.3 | 29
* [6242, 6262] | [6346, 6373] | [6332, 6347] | 0.3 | 27.2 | 28.5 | 29.4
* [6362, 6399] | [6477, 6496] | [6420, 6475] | 0.3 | 29.3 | 29.4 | 29.7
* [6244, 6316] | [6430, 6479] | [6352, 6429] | -0.5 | 28.8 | 29.3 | 29.3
